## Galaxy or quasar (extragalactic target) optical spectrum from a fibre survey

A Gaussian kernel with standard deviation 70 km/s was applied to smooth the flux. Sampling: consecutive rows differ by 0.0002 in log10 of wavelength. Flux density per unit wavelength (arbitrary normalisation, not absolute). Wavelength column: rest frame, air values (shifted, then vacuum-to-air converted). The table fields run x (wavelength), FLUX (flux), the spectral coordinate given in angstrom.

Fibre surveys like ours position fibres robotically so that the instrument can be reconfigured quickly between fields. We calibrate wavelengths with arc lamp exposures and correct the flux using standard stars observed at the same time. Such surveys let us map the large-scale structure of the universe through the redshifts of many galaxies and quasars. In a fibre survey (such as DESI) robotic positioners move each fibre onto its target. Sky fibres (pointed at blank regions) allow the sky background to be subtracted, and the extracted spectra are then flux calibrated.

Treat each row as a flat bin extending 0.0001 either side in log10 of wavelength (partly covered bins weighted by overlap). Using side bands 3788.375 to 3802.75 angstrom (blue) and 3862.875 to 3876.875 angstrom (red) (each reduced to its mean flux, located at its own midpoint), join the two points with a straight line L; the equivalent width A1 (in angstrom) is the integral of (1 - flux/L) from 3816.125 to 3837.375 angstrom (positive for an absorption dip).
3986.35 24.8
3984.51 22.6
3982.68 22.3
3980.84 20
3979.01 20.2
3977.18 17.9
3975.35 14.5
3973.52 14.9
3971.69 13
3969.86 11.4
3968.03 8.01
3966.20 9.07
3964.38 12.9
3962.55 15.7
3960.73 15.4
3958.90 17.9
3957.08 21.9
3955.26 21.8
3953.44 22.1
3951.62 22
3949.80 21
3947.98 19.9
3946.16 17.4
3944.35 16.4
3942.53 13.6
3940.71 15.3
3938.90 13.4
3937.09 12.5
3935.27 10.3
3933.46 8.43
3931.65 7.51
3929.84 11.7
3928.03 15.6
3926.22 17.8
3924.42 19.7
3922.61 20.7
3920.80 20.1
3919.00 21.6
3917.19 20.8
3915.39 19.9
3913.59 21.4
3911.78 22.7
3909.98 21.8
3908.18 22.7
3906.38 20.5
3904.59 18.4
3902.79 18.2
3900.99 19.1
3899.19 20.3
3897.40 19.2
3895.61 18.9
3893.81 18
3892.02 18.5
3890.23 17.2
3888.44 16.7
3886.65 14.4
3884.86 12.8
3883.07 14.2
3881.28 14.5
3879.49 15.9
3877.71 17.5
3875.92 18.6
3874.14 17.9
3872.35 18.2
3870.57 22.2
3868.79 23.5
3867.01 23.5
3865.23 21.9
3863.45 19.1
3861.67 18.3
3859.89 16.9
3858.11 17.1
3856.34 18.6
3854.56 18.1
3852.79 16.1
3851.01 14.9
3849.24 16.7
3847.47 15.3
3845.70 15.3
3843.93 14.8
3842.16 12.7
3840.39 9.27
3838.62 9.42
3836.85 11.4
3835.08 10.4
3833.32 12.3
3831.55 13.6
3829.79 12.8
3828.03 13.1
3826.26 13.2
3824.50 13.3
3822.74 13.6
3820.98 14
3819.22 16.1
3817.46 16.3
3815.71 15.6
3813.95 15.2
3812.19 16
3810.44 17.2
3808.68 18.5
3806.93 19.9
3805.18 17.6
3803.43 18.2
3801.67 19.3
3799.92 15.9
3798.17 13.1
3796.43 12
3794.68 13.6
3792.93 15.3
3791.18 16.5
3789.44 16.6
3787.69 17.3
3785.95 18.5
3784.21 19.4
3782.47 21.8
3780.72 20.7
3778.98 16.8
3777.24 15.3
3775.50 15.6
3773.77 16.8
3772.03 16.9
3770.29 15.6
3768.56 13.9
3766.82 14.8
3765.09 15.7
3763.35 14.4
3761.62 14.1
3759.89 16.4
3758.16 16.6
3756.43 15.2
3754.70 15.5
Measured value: 5.0 angstrom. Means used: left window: 15.3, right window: 20.6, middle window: 13.4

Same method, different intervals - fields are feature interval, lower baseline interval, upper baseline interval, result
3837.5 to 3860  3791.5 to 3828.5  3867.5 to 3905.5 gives 2.5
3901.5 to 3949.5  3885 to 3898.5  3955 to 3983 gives -1.7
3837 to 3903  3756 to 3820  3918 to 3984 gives -2.8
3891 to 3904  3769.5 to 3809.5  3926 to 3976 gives -2.6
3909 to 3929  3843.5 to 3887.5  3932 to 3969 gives -4.7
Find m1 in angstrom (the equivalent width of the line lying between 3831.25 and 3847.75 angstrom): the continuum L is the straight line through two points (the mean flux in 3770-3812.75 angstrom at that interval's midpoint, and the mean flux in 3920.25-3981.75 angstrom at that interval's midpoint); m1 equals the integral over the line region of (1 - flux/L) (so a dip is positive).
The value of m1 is 4.3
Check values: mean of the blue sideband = 17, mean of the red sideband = 15.9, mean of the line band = 12.3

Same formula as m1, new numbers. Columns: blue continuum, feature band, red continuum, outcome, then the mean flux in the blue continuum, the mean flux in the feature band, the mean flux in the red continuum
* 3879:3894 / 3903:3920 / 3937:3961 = -4.37 angstrom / 15.7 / 21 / 18.2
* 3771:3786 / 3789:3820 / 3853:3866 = 3.11 angstrom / 17.9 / 16.3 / 18.4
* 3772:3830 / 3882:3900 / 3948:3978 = -0.77 angstrom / 16.3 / 17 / 16.3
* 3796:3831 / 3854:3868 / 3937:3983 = -2.95 angstrom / 15.6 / 19.2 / 16.6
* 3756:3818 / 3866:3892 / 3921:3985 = -2.24 angstrom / 16.5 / 17.7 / 16.1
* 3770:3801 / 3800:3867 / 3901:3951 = 5.14 angstrom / 16.6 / 15.6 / 17.4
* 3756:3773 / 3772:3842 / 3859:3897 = 3.84 angstrom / 15.4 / 15.4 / 18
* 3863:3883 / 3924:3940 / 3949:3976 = 4.05 angstrom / 19.1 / 12.8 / 16.1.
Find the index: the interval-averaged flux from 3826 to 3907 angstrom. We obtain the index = 16.5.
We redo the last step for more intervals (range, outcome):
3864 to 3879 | 20.3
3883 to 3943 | 17.2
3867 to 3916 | 18.7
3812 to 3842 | 13.2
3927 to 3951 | 14.2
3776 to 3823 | 16.7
